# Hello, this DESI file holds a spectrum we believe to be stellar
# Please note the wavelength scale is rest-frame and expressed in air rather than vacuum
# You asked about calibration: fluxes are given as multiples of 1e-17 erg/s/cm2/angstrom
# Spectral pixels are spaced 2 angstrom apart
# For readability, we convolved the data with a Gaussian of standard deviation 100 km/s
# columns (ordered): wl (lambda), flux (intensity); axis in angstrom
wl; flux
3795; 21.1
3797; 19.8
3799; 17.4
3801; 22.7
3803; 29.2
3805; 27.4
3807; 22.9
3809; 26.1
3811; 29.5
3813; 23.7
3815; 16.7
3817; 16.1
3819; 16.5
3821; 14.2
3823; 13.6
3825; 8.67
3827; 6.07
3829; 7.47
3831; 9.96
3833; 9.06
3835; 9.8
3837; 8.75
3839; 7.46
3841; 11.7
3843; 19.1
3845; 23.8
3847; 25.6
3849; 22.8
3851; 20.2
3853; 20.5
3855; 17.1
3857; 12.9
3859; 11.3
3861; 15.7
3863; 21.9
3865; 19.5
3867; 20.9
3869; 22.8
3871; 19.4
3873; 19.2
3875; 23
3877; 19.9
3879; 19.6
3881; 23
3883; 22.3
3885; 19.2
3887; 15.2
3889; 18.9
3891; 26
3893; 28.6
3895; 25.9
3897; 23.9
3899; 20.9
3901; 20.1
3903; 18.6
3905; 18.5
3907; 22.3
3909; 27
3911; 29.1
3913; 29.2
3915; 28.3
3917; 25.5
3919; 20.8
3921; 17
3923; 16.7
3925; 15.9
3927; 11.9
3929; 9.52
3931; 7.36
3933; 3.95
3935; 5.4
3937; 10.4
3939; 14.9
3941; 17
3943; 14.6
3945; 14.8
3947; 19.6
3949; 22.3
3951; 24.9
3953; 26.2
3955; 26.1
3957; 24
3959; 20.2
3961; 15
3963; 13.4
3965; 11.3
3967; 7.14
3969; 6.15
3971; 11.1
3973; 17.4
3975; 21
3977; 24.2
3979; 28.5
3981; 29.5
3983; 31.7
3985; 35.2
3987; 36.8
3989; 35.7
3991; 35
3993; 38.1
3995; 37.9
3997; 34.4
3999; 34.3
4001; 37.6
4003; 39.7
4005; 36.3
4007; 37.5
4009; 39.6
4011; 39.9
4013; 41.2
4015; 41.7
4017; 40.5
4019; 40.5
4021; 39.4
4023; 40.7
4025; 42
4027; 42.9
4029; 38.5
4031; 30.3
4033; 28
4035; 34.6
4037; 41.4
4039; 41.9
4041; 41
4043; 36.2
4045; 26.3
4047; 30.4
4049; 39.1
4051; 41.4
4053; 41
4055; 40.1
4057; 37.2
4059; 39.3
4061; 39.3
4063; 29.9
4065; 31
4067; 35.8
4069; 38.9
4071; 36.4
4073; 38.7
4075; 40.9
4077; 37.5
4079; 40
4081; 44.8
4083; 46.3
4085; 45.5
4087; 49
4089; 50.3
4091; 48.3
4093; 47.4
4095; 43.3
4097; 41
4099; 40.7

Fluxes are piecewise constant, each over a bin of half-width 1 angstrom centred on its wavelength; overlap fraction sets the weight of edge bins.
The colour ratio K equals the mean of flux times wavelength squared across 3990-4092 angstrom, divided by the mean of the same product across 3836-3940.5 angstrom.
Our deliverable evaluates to 2.2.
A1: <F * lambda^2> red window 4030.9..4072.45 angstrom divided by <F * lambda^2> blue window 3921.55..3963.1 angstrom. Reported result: 2.40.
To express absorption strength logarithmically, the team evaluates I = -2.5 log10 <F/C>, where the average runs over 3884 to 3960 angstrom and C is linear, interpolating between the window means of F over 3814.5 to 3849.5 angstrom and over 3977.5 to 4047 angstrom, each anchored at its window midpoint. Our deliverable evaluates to 0.25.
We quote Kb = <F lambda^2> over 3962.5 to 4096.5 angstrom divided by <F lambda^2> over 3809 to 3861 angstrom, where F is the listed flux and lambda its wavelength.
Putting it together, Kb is 2.54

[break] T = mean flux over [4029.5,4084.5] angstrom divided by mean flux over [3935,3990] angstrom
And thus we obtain 1.8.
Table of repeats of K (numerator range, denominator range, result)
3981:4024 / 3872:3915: 1.76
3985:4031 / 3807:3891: 2.38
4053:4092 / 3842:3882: 2.26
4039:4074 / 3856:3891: 2.09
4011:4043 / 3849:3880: 2.22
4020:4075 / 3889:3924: 1.71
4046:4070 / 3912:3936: 2.48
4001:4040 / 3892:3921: 1.71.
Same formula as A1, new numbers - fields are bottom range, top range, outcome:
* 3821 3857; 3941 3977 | 1.31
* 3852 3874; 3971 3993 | 1.69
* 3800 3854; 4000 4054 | 2.43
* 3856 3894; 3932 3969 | 0.83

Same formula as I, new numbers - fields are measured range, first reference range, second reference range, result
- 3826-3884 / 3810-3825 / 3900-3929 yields 0.14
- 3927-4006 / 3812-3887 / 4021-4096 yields 0.32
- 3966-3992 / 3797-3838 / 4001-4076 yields 0.30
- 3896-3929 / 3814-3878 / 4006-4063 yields 0.12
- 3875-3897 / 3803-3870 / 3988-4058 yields 0.03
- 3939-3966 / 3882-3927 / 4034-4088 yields 0.38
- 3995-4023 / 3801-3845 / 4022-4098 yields -0.13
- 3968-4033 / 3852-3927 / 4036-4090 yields -0.03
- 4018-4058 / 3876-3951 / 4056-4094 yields -0.05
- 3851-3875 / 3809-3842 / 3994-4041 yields -0.01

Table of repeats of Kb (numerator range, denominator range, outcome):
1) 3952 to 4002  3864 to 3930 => 1.26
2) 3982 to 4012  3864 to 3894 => 1.84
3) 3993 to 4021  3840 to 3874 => 2.18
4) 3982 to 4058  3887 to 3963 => 2.04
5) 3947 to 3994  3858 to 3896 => 1.19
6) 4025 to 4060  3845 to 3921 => 1.87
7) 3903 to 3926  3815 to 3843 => 2.10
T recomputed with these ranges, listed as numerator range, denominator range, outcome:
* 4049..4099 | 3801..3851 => 2.39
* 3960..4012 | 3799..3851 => 1.64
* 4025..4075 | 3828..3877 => 2.20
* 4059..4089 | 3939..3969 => 2.24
